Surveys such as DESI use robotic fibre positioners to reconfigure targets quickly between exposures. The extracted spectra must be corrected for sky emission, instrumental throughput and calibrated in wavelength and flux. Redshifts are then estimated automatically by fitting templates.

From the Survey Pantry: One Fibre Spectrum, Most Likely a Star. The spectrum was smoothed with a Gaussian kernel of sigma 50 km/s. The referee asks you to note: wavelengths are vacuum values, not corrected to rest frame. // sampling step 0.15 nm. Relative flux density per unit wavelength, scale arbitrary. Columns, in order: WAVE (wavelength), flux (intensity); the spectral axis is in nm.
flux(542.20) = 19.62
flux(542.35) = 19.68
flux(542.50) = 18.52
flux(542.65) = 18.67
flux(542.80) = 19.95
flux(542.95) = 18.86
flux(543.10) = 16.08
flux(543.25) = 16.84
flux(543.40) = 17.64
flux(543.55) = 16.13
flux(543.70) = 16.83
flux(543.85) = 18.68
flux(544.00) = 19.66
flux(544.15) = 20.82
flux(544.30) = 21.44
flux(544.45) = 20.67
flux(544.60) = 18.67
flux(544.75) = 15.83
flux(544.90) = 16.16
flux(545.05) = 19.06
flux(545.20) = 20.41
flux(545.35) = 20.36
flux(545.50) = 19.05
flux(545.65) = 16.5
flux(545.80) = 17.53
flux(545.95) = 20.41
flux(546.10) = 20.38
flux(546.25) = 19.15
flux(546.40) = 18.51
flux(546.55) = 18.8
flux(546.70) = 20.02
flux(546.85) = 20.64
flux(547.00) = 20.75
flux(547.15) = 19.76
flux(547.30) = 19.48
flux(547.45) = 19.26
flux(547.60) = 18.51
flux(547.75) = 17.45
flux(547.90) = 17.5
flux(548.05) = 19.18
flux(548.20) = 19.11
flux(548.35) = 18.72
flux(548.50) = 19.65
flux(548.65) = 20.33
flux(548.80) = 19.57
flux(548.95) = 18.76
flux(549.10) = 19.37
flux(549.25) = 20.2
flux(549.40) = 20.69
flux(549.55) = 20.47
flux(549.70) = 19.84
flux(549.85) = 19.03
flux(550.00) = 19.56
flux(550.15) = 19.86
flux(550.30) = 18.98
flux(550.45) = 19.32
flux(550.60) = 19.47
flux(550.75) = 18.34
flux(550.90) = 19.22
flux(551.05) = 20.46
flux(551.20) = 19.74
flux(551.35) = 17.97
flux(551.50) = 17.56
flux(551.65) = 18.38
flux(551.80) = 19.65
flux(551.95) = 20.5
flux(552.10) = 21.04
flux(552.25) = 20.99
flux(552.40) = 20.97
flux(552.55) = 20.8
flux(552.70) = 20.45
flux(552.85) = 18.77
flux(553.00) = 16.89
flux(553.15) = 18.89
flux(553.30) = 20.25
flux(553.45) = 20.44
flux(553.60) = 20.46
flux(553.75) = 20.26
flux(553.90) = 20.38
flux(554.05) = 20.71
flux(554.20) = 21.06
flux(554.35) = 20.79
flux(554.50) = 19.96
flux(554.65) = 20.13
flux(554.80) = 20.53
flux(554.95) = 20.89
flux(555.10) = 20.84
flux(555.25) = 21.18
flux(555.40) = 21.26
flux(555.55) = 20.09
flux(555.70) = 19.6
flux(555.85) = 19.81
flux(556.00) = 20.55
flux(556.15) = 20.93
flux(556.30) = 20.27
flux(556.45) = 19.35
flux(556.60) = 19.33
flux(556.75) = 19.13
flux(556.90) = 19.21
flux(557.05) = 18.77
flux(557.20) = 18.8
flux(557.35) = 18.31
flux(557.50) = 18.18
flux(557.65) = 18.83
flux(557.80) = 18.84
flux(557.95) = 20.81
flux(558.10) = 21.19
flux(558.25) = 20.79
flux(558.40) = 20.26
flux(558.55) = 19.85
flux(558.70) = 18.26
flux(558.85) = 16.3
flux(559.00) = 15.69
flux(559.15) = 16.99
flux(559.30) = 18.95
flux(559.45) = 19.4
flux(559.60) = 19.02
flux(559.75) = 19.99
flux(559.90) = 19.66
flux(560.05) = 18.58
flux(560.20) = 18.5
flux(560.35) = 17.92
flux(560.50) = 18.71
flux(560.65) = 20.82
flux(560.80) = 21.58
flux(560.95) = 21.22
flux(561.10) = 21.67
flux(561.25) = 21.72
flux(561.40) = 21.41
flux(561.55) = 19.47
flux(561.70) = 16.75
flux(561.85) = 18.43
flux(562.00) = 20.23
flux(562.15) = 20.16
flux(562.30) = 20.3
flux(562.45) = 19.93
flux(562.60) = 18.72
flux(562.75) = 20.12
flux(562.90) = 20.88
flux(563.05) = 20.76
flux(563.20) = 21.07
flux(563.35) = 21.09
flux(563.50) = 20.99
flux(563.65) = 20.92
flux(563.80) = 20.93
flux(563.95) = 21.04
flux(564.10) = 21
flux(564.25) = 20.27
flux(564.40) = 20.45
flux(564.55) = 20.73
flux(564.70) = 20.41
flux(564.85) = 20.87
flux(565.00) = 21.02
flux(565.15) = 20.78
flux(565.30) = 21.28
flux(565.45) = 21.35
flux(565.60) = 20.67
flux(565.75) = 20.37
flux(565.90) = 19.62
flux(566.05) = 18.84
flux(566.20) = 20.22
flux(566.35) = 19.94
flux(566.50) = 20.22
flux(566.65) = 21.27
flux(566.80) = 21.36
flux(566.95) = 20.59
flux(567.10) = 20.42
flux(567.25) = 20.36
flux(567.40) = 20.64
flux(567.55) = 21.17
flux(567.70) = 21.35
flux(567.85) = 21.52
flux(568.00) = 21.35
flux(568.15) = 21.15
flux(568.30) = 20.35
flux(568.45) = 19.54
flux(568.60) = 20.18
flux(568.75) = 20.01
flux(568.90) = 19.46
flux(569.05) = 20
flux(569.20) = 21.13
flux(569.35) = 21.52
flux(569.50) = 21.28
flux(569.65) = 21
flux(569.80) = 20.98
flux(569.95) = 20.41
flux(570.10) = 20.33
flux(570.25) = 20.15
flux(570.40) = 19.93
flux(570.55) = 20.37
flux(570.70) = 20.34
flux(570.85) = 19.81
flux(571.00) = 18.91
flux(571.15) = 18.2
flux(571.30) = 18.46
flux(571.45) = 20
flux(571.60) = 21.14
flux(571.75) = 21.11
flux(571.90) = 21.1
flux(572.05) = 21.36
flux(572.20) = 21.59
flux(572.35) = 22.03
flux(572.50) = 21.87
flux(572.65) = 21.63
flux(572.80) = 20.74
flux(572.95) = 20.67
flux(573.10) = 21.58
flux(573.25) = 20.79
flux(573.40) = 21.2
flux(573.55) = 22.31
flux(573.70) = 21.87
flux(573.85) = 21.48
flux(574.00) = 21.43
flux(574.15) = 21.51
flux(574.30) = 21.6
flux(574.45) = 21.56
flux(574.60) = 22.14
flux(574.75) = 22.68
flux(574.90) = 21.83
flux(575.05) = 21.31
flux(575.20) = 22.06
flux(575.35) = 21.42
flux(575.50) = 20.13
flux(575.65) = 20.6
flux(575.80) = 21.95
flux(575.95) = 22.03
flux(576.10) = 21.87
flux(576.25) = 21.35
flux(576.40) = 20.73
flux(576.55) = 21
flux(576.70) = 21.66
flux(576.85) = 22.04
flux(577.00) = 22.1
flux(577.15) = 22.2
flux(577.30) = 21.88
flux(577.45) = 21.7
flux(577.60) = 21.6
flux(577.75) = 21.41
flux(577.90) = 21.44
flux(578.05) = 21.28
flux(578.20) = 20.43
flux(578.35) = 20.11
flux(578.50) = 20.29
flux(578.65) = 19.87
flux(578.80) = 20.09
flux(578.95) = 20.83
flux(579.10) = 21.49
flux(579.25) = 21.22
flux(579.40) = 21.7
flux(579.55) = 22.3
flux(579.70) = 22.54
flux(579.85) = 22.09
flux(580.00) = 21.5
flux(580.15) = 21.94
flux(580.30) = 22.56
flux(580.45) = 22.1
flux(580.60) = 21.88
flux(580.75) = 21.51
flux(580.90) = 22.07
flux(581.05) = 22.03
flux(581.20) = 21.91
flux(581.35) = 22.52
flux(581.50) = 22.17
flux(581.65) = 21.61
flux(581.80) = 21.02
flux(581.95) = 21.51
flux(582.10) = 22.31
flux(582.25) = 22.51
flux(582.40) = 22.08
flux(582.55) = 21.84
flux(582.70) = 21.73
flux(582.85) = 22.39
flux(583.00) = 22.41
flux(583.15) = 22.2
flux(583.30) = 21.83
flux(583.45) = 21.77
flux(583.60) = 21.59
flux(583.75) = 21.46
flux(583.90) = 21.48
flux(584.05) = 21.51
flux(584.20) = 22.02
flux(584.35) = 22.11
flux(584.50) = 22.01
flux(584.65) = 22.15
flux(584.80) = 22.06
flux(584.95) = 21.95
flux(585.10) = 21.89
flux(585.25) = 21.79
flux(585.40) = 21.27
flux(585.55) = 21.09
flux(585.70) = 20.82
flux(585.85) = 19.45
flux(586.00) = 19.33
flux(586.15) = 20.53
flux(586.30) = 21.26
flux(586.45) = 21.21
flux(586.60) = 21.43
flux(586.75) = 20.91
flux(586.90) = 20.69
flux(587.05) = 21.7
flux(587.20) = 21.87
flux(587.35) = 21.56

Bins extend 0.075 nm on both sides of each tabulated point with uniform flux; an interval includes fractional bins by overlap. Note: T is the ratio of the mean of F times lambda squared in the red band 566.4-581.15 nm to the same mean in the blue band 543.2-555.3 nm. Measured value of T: 1.19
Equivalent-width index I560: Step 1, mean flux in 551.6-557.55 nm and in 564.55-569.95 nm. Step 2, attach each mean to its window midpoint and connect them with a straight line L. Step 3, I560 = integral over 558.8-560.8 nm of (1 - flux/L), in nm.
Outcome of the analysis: 0.16 nm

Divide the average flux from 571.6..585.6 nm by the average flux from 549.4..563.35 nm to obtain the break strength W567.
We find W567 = 1.1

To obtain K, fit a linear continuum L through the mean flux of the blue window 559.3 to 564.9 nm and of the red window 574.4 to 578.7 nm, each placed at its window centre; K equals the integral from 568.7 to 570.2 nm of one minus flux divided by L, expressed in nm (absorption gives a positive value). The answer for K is 0.01 nm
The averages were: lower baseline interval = 20.1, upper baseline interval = 21.4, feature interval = 20.6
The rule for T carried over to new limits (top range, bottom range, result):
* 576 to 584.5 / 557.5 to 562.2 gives 1.20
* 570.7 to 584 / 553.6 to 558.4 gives 1.15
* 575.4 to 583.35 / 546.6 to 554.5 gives 1.22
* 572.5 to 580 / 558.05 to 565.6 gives 1.13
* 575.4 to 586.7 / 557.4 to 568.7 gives 1.14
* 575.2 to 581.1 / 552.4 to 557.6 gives 1.17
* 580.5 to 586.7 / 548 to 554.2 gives 1.23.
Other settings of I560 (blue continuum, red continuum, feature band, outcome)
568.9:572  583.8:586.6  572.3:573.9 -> -0.08 nm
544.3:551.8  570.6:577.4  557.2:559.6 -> 0.14 nm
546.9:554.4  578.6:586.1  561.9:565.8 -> -0.03 nm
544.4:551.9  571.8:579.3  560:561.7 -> 0.01 nm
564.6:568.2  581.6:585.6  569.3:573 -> 0.07 nm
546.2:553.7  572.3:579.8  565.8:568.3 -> 0.02 nm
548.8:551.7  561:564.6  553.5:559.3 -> 0.04 nm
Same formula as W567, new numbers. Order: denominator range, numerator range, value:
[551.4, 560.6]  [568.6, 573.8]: 1.06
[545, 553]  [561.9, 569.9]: 1.06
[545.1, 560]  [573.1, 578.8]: 1.10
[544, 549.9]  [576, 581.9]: 1.12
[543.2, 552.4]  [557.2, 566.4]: 1.04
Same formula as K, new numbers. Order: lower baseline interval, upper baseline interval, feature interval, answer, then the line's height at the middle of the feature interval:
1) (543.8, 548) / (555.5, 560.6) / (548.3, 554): -0.15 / 19.1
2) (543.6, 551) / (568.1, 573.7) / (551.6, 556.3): -0.15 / 19.6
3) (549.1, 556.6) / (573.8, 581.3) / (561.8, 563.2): 0.04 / 20.6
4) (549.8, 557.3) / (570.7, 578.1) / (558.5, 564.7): 0.19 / 20.4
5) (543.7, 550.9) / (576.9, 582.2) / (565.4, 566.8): 0.02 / 20.6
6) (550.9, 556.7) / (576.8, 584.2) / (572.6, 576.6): -0.03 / 21.3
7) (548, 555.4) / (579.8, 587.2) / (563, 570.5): 0.02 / 20.7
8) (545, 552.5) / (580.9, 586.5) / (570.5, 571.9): 0.07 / 20.9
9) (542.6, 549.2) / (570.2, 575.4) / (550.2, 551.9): 0.02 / 19.3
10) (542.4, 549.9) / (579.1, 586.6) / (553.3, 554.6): -0.06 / 19.6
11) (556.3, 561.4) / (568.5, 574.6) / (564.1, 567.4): -0.07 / 20.1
